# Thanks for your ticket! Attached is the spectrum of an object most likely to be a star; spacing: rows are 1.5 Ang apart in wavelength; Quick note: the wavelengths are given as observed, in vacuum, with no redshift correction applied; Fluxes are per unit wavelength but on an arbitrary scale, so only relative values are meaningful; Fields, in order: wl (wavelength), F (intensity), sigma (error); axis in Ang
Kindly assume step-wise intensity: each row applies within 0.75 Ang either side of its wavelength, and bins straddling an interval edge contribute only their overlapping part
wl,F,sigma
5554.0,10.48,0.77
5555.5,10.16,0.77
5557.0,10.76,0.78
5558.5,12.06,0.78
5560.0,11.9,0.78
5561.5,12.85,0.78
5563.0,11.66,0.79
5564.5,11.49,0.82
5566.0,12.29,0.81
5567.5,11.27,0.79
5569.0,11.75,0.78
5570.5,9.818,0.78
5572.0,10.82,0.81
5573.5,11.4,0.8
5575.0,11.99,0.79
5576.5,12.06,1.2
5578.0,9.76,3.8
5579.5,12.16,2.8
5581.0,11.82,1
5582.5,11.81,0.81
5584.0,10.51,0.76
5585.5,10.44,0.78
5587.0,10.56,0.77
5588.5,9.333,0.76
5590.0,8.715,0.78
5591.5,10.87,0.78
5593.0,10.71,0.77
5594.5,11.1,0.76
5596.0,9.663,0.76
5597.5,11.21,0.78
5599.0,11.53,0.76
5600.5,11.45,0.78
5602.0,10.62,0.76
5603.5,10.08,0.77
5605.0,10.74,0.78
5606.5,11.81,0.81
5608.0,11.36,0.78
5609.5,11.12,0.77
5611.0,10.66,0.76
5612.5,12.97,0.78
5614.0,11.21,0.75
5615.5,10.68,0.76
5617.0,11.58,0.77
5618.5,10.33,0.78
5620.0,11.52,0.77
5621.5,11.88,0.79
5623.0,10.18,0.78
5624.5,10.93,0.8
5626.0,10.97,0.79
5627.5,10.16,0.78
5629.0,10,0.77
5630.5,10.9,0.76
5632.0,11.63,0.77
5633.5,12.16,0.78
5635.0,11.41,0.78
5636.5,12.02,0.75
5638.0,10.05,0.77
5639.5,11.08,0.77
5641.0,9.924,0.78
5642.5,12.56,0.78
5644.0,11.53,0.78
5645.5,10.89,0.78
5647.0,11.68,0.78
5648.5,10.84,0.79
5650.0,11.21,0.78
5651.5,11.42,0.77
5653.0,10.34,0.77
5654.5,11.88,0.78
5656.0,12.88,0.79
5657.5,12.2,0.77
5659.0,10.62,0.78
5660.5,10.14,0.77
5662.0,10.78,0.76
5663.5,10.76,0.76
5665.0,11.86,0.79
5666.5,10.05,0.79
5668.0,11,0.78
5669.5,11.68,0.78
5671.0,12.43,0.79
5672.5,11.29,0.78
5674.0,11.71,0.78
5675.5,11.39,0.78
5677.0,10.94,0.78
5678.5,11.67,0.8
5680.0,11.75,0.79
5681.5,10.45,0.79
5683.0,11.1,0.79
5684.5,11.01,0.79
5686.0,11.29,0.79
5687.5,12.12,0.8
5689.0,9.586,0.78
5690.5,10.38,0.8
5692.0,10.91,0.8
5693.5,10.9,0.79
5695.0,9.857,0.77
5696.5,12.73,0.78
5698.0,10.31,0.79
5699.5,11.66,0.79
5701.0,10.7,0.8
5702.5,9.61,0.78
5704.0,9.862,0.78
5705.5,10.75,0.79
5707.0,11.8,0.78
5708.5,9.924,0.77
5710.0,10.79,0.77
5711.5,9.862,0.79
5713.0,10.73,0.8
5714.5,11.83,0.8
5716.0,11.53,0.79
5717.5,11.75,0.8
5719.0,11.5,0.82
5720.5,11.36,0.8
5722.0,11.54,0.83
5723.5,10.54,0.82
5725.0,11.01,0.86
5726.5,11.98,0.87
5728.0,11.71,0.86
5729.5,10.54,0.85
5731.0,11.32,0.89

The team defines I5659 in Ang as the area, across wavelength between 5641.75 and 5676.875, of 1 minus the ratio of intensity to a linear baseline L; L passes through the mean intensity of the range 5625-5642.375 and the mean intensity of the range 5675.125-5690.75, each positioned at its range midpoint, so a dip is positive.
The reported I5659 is -1.0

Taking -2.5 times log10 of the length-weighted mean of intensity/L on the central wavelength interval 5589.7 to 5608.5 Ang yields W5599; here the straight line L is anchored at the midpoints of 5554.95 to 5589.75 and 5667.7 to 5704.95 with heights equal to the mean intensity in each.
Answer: 0.04 mag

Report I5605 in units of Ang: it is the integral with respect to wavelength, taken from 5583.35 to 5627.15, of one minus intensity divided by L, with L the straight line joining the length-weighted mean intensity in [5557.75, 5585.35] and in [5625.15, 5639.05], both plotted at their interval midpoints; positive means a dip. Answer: 1.5 Ang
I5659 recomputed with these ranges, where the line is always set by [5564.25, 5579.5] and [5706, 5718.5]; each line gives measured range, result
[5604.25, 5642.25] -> 0.31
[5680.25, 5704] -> 0.52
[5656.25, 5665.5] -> -0.01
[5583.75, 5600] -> 1.19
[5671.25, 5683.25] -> -0.26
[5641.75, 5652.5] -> -0.26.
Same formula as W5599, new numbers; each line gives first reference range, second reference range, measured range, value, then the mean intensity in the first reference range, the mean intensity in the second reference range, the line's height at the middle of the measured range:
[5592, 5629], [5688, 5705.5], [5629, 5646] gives -0.035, 11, 10.6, 10.9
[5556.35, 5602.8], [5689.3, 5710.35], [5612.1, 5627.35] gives -0.017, 11.1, 10.7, 11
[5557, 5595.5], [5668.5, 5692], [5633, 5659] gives -0.017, 11.1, 11.2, 11.2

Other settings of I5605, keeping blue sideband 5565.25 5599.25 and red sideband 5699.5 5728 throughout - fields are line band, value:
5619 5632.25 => 0.10 Ang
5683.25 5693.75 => 0.08 Ang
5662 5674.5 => -0.39 Ang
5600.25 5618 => -0.37 Ang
